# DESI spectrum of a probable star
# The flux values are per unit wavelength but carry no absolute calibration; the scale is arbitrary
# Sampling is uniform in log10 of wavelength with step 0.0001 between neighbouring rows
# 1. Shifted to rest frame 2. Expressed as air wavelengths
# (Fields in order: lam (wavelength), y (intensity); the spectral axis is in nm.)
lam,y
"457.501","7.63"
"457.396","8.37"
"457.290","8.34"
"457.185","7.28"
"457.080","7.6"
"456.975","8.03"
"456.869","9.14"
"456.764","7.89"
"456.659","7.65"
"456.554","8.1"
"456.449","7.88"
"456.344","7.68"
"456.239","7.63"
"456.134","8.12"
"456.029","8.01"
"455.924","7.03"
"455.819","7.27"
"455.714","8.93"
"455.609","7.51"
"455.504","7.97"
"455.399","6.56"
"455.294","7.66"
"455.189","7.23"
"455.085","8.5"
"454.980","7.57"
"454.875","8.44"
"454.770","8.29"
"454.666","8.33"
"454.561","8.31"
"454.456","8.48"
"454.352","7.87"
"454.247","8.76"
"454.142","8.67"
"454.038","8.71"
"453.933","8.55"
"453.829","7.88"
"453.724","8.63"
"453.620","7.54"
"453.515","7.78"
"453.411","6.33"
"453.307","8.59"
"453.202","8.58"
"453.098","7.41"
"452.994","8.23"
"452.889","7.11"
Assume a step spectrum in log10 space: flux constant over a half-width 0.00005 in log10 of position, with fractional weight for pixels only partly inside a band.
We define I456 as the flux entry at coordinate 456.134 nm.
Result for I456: 8.12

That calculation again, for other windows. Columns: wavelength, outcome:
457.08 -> 7.6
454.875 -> 8.44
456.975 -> 8.03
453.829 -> 7.88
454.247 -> 8.76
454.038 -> 8.71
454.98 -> 7.57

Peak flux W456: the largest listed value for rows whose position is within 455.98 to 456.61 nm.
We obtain 8.12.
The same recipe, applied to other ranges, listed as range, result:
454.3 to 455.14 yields 8.5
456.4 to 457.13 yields 9.14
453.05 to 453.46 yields 8.59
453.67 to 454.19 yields 8.71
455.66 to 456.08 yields 8.93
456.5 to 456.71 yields 8.1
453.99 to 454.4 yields 8.76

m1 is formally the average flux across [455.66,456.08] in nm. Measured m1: 7.8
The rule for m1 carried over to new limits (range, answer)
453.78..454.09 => 8.39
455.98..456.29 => 7.92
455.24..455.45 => 7.1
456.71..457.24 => 7.99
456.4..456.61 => 8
